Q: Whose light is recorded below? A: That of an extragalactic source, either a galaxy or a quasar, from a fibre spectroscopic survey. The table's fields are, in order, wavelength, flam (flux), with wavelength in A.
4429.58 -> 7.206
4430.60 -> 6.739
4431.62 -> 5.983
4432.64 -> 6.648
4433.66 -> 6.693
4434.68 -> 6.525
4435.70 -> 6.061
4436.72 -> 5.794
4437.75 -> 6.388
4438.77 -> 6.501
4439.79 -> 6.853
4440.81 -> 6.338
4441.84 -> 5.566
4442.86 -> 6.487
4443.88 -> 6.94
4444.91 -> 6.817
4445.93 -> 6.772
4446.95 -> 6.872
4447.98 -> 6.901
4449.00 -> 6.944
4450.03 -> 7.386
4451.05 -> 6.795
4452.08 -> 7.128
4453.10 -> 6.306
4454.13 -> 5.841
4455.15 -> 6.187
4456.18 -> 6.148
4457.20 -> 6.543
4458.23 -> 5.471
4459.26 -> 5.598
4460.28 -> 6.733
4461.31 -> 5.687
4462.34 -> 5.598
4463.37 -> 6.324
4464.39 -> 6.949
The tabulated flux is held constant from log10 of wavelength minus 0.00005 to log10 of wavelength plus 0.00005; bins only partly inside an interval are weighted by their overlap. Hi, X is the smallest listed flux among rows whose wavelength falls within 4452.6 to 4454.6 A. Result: 5.841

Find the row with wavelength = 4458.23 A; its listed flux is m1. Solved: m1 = 5.471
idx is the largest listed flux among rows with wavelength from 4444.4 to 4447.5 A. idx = 6.872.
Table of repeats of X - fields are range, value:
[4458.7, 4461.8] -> 5.598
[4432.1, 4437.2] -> 5.794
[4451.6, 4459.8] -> 5.471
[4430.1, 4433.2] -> 5.983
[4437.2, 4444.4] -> 5.566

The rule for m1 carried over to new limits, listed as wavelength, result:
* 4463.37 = 6.324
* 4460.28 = 6.733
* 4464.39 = 6.949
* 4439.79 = 6.853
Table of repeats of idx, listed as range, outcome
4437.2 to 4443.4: 6.853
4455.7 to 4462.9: 6.733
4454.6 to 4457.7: 6.543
